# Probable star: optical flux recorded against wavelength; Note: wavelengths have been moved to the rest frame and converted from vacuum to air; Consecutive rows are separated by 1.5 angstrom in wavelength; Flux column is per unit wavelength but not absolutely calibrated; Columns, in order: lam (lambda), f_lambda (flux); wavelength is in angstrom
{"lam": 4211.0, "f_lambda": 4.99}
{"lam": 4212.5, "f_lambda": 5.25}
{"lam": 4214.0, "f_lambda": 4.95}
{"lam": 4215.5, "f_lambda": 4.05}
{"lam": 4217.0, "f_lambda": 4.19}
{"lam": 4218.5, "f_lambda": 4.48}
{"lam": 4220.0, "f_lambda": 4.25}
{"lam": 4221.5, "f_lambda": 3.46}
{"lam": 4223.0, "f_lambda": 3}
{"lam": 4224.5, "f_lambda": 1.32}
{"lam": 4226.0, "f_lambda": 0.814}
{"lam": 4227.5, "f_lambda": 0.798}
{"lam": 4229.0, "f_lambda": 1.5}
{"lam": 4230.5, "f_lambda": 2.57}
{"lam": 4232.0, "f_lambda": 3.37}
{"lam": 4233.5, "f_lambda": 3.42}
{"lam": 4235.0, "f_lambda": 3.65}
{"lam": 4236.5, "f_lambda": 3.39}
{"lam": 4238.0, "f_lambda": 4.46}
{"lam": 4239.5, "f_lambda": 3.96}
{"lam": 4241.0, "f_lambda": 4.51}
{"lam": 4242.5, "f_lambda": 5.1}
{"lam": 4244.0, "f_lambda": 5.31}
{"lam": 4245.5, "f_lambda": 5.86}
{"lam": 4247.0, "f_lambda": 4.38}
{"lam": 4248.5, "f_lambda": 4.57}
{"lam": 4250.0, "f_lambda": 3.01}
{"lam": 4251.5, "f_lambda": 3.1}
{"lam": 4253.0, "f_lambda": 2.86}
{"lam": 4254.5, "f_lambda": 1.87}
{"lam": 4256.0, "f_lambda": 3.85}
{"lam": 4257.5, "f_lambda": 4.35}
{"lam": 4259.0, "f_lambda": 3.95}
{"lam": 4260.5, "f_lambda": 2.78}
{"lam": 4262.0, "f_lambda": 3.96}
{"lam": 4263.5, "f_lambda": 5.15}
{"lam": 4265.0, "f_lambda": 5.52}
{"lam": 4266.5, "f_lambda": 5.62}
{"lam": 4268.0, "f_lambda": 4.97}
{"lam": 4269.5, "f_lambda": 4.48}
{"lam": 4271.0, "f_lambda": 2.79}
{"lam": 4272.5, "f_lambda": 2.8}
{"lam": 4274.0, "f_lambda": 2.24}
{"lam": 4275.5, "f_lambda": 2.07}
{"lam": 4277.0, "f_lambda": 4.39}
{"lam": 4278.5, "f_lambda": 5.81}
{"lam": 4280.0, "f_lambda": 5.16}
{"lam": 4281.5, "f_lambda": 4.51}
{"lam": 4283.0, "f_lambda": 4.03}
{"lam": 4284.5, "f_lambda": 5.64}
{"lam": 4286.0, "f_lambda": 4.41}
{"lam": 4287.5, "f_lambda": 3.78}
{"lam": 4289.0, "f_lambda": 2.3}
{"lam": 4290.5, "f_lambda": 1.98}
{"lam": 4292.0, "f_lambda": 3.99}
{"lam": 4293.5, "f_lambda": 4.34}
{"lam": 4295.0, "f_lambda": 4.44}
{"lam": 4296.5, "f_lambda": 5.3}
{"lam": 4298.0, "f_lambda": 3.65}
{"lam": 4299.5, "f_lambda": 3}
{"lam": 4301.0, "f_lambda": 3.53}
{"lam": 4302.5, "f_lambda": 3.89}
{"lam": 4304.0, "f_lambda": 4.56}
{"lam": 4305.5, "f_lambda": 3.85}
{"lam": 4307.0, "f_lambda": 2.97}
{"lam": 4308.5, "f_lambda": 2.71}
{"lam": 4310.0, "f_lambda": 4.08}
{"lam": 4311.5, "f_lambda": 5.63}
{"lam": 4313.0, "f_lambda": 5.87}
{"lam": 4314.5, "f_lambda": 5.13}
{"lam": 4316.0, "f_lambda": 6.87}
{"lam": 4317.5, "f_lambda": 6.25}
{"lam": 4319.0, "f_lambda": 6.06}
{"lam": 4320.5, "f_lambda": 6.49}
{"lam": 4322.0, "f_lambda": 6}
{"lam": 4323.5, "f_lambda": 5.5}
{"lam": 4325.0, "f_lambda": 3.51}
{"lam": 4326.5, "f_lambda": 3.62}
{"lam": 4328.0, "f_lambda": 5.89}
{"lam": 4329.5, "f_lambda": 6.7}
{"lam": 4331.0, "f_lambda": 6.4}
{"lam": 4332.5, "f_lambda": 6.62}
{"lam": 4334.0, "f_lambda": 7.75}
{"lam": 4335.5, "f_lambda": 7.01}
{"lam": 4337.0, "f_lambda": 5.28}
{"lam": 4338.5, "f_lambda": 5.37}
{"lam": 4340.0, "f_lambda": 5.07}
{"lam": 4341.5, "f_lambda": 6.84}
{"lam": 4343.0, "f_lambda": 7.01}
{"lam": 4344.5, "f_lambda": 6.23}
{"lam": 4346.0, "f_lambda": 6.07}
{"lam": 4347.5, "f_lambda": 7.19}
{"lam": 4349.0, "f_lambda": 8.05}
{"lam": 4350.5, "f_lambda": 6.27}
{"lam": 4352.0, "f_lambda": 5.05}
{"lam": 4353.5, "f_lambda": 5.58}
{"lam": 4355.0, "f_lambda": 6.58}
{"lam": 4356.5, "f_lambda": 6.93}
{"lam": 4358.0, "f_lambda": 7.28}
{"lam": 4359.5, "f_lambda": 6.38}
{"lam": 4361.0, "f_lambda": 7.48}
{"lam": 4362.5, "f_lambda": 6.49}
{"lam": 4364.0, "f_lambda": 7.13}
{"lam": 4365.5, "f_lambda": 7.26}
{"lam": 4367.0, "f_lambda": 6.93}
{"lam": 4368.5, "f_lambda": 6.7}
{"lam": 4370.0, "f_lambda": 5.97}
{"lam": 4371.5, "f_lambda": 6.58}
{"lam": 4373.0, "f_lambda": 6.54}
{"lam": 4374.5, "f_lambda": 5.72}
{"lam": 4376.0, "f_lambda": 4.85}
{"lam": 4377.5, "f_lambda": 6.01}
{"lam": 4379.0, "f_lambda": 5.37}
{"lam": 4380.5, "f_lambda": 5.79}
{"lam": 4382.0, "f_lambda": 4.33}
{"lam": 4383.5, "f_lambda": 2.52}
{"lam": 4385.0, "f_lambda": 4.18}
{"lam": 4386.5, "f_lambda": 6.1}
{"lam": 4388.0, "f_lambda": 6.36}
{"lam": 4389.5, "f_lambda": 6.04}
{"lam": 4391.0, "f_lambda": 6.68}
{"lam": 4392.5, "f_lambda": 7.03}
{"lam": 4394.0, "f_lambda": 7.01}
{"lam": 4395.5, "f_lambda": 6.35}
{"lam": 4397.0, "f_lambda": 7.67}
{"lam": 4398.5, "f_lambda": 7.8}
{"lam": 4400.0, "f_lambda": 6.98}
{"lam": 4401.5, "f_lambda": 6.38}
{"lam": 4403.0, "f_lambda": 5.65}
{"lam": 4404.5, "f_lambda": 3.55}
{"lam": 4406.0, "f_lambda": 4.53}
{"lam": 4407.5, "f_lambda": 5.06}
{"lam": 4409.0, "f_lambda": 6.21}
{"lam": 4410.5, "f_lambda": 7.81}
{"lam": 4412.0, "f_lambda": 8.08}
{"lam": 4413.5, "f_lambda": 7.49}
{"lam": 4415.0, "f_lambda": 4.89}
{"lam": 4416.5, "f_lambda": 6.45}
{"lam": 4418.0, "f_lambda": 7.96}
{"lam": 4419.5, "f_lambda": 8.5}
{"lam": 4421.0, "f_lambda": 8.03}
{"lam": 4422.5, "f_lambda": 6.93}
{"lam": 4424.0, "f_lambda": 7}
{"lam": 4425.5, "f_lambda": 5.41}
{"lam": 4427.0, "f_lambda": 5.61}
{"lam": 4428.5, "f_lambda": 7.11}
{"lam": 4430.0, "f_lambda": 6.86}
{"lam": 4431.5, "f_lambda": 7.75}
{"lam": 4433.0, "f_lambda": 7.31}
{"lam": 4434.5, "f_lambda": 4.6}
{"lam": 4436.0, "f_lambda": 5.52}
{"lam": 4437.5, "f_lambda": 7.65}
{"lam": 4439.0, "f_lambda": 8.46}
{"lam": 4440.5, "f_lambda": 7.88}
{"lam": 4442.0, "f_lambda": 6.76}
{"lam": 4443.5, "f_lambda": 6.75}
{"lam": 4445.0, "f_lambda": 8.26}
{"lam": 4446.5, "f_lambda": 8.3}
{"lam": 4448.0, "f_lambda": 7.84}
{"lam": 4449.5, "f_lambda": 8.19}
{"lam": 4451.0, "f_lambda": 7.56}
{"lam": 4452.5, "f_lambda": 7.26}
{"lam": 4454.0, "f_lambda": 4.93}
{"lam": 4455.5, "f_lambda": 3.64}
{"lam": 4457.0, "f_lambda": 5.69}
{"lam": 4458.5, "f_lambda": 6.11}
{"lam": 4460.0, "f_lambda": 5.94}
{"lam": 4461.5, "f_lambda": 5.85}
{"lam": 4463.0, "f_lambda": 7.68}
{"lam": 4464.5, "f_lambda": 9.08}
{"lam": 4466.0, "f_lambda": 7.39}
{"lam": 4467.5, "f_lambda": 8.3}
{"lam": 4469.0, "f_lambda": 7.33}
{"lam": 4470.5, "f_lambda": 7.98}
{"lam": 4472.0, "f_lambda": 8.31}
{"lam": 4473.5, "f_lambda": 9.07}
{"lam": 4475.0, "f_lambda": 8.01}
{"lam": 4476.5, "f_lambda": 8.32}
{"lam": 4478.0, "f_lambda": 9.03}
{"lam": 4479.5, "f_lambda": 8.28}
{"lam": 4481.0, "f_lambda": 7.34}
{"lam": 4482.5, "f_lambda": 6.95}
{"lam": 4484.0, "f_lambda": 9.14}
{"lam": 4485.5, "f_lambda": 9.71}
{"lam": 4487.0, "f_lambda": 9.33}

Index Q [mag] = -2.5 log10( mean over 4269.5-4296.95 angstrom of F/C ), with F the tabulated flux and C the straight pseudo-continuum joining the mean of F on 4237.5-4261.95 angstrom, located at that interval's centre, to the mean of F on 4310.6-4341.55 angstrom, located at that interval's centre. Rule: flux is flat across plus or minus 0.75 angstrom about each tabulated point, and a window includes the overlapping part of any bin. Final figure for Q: 0.23 mag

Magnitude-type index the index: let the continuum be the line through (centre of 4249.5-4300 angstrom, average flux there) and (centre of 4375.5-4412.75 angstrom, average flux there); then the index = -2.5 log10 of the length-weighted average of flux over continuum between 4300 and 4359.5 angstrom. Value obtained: -0.17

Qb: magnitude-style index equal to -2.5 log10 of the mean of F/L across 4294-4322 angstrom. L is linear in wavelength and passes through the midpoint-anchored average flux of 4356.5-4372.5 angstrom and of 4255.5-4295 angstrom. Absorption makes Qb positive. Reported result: 0.084 mag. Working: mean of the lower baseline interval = 4.04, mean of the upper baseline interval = 6.82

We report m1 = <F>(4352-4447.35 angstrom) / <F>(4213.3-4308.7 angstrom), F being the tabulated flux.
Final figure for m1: 1.72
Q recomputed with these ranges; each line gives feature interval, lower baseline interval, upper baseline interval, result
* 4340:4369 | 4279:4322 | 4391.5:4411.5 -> -0.214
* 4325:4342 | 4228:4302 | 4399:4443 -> -0.161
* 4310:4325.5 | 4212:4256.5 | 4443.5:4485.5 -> -0.142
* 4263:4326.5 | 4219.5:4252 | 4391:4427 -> 0.030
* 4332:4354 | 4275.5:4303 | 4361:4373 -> -0.080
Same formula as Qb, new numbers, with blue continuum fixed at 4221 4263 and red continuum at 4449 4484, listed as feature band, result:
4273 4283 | 0.01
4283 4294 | 0.12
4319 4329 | -0.09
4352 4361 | -0.20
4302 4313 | 0.12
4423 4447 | -0.02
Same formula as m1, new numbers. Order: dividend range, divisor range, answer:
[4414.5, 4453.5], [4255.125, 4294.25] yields 1.77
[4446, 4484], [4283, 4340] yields 1.52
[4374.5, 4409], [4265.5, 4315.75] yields 1.40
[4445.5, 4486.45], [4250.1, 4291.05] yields 1.95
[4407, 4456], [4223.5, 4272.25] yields 1.90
